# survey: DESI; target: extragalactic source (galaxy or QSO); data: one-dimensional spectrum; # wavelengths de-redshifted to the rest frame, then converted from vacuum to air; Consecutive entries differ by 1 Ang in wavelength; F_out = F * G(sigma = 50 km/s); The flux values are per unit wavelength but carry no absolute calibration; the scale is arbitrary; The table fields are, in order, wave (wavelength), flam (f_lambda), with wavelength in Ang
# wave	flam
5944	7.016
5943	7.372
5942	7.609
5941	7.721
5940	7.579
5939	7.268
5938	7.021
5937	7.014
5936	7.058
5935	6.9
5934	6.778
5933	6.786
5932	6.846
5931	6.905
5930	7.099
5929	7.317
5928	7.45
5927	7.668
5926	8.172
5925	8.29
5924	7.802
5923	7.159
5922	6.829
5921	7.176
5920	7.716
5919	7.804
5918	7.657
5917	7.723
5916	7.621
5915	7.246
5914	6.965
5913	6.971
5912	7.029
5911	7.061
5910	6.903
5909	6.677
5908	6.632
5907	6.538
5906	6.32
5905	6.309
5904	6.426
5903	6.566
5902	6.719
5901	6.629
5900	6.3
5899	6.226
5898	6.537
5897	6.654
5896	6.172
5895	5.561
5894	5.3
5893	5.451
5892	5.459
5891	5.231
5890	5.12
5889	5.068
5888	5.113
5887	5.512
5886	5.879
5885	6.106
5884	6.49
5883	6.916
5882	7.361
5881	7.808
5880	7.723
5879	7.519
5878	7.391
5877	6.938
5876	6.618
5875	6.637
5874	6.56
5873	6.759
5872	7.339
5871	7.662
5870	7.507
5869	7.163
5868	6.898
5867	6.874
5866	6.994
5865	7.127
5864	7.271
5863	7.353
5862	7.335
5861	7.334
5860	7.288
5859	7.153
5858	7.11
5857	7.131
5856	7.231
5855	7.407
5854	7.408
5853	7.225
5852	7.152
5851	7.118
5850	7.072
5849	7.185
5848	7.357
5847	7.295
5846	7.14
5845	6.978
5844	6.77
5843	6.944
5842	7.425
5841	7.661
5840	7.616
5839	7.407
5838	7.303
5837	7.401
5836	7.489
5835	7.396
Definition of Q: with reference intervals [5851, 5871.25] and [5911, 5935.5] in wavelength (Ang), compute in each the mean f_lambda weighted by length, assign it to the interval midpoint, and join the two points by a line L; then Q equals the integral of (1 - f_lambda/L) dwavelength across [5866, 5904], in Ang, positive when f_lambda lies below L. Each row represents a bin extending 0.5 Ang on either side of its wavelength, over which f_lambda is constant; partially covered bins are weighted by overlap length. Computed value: 4.1 Ang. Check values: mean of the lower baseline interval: 7.22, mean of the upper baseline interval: 7.32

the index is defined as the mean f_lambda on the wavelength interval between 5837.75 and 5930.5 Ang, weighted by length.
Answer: 6.92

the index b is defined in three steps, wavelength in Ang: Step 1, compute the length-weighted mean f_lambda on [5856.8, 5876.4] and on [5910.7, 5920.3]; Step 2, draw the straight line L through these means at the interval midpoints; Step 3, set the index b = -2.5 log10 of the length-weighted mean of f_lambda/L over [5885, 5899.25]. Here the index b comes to 0.27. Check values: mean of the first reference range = 7.11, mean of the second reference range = 7.38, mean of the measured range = 5.67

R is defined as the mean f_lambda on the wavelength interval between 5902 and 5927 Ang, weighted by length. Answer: 7.15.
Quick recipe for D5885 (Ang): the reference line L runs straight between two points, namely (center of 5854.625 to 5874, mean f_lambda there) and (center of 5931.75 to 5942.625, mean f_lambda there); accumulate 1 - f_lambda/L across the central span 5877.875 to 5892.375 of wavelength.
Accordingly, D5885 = 1.8 Ang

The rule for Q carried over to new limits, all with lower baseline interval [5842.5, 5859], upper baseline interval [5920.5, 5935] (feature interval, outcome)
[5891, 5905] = 2.2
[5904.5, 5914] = 0.7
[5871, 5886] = 0.4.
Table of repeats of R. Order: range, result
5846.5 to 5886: 7.13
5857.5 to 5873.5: 7.2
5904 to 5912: 6.65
